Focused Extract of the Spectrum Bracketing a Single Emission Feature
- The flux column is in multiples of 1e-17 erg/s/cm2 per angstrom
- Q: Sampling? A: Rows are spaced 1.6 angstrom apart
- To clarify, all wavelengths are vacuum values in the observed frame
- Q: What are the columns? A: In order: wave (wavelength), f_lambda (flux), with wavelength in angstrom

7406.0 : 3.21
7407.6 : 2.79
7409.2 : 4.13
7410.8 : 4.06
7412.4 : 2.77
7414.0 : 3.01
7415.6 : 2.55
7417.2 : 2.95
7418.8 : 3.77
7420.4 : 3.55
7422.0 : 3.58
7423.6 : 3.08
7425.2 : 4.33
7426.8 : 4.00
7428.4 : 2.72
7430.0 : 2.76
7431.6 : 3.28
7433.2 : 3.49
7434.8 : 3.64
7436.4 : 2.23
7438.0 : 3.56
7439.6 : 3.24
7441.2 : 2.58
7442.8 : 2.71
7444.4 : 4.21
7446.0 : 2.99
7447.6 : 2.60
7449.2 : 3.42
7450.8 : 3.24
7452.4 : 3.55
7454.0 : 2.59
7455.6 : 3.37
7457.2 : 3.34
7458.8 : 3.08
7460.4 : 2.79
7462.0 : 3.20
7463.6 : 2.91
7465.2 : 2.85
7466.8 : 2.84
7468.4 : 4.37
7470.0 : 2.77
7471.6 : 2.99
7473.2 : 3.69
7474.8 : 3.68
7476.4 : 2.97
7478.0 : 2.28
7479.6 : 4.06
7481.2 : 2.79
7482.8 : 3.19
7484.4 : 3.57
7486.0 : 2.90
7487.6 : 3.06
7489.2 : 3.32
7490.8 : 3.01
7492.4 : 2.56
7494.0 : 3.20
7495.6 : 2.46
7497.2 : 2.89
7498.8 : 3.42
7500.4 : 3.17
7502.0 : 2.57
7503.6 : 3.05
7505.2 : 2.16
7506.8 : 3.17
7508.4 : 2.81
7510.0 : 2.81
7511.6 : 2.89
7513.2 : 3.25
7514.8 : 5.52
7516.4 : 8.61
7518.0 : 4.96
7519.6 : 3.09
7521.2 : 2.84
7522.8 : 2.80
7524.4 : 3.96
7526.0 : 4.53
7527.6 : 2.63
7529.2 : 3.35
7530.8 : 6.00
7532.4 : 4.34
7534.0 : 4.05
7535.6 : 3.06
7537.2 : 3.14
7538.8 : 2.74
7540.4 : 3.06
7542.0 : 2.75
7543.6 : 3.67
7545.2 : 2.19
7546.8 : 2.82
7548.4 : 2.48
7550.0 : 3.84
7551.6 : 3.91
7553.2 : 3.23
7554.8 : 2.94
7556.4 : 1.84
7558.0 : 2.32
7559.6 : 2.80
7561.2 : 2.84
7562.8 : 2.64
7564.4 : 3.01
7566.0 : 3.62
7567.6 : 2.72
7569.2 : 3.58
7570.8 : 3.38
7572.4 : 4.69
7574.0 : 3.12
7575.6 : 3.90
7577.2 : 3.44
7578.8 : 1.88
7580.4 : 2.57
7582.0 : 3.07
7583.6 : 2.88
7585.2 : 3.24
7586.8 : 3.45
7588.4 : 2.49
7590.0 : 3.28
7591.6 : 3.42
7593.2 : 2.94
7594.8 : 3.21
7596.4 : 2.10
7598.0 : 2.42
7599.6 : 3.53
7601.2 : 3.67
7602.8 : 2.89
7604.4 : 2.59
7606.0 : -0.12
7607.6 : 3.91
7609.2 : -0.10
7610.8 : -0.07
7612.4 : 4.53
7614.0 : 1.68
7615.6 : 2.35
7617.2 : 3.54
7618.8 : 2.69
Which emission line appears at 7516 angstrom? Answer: [S II] 6716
